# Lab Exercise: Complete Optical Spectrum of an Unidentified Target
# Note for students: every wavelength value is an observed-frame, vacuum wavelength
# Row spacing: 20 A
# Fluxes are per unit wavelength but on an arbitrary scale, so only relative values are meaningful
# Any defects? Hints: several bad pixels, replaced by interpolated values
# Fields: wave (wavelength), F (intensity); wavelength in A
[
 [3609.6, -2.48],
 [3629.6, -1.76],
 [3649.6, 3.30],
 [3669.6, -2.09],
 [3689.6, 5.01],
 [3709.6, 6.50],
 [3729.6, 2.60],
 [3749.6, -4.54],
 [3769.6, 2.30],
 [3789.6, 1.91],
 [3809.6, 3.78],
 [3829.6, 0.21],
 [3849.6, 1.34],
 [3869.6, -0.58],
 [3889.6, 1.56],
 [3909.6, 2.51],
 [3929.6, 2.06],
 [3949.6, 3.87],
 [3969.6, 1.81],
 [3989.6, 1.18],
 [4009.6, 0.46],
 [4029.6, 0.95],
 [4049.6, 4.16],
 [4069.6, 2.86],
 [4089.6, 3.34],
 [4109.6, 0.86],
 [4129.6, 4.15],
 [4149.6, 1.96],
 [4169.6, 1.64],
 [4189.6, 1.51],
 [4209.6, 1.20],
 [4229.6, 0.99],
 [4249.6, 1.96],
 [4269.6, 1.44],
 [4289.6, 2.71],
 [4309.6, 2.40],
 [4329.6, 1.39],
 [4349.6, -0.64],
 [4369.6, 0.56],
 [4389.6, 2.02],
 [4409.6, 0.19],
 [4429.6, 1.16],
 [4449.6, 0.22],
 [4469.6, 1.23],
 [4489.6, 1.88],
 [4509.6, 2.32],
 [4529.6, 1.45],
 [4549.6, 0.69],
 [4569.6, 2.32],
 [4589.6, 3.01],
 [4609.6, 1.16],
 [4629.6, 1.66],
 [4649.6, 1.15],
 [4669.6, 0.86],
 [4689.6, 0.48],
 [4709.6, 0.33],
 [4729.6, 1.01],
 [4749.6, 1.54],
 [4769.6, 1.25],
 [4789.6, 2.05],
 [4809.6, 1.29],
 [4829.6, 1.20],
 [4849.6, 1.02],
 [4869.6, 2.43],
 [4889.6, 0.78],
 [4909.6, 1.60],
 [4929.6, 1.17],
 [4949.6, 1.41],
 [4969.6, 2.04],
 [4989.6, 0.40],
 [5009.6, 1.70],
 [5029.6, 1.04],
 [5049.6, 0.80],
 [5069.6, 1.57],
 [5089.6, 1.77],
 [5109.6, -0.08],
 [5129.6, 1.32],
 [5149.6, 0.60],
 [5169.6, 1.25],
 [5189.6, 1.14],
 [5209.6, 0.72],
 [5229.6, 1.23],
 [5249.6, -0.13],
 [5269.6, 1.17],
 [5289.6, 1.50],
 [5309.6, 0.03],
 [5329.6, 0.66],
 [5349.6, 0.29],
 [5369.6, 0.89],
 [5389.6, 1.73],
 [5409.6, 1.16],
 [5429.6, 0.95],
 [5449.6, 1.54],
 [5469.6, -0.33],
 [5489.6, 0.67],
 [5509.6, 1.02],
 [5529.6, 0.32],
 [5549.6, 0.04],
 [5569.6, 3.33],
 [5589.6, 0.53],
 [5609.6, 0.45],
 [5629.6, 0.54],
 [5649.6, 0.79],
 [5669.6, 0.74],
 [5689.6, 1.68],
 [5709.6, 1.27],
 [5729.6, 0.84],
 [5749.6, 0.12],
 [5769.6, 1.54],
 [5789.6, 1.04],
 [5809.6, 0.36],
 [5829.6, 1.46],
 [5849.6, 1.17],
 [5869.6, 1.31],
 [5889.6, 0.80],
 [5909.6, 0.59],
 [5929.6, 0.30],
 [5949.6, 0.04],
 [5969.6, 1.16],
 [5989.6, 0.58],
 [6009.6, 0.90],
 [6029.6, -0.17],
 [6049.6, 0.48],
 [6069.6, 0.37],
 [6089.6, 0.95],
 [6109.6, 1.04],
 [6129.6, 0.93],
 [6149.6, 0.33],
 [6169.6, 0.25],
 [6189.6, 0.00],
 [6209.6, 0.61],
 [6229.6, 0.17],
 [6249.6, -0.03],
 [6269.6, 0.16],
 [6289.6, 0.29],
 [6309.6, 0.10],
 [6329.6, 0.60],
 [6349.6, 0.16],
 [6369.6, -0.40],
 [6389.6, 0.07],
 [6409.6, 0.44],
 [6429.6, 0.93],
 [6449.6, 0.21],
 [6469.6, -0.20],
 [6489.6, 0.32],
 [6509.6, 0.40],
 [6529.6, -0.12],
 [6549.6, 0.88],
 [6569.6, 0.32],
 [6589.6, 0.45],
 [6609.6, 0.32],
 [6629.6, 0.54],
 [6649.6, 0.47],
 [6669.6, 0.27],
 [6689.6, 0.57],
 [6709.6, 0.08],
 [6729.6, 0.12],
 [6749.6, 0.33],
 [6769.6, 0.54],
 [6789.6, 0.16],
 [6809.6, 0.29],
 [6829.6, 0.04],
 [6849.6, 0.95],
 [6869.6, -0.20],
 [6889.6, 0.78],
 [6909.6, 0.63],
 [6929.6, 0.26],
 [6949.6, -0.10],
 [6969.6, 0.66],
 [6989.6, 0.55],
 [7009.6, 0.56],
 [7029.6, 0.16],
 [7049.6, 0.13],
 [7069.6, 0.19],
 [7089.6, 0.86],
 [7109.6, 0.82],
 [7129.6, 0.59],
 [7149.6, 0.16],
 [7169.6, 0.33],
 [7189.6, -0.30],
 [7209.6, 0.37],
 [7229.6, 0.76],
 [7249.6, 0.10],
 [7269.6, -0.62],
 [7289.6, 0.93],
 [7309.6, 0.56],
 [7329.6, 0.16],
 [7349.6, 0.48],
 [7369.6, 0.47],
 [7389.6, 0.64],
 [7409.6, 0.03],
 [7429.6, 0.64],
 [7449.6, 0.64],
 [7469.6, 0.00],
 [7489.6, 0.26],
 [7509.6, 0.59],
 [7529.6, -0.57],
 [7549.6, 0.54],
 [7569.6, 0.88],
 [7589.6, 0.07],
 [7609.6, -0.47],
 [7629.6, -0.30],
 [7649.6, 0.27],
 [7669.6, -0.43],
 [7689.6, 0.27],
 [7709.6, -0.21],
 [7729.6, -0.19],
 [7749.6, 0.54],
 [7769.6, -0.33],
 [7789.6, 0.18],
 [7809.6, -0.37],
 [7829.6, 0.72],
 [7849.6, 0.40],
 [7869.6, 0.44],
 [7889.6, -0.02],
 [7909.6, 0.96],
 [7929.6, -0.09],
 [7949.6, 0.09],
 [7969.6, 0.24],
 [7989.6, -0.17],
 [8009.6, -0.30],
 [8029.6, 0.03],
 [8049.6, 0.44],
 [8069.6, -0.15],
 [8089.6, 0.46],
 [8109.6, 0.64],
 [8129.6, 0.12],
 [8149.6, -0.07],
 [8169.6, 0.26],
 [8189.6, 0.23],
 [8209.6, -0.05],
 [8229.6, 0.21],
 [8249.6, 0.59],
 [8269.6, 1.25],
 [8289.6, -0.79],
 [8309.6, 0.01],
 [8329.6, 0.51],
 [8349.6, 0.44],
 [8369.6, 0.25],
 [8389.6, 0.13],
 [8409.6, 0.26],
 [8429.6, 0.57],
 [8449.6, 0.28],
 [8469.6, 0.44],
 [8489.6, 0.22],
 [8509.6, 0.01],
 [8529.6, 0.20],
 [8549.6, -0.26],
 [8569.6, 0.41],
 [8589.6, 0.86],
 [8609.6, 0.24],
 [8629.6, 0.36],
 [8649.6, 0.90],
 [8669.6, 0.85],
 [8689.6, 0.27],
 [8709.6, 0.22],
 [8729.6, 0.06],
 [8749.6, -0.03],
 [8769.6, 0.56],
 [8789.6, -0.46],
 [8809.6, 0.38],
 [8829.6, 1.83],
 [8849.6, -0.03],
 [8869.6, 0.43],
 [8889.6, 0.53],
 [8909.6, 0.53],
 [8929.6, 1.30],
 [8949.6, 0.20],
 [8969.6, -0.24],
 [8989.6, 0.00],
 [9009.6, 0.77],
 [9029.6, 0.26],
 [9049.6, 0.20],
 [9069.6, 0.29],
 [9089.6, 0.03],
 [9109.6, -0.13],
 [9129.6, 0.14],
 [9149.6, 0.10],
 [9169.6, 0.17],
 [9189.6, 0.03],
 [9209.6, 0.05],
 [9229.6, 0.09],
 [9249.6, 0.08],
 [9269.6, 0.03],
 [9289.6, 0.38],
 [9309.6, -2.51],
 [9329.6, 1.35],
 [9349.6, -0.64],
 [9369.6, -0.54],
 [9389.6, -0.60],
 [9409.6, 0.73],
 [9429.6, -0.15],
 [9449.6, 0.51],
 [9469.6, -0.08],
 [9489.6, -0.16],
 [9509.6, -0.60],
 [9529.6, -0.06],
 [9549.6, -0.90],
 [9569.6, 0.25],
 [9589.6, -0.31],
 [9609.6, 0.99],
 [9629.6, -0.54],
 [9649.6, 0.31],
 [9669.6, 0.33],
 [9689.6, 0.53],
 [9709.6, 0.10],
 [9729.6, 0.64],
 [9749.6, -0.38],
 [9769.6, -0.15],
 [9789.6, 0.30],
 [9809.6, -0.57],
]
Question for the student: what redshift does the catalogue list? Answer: 1.22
